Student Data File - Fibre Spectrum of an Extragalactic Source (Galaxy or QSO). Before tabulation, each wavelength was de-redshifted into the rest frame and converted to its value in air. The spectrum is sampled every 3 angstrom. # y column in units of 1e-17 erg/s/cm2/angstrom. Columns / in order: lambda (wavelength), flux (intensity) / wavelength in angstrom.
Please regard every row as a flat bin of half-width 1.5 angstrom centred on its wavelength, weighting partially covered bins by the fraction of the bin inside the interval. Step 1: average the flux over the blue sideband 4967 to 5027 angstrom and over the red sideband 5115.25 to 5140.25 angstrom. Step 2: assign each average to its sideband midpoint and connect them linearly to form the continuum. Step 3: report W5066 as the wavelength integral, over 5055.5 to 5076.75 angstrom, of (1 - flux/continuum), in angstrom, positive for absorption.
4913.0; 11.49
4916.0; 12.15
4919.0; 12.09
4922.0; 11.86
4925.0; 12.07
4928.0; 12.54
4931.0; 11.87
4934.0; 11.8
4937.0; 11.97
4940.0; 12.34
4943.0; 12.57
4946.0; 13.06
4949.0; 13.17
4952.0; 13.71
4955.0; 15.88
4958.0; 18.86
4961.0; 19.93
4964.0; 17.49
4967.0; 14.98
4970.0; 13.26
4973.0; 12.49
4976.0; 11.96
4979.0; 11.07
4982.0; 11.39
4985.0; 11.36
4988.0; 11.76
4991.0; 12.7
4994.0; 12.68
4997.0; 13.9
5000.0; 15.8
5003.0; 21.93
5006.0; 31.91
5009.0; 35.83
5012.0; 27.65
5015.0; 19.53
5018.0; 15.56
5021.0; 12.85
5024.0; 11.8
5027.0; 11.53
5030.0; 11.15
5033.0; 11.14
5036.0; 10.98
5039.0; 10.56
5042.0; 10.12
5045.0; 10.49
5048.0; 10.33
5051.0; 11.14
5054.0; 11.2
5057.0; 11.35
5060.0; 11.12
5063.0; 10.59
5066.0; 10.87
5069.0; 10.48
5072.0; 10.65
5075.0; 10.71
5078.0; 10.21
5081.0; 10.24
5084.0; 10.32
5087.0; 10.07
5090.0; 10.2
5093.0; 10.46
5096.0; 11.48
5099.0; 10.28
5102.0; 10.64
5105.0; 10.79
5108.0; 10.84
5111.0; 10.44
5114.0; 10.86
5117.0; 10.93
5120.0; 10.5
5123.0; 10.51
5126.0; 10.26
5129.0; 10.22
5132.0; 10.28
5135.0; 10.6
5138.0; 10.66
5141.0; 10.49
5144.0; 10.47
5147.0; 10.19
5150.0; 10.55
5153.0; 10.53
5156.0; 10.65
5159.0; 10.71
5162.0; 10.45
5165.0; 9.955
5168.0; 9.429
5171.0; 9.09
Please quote 4.0 angstrom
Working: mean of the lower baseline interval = 16.4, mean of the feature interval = 10.8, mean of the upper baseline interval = 10.5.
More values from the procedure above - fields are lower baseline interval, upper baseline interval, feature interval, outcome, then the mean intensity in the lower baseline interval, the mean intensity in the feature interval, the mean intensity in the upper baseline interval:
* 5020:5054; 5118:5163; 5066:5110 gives 0.99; 11.1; 10.5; 10.5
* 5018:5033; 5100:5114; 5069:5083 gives 0.98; 12.1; 10.5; 10.7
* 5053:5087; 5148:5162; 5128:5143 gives 0.20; 10.7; 10.5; 10.6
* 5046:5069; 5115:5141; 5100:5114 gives -0.08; 10.9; 10.7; 10.5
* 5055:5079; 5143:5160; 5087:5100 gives 0.16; 10.8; 10.6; 10.5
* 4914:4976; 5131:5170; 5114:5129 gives 0.39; 13.6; 10.5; 10.4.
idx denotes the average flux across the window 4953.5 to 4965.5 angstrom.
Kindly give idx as 18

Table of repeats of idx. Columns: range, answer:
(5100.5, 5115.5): 10.7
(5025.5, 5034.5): 11.3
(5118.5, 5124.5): 10.5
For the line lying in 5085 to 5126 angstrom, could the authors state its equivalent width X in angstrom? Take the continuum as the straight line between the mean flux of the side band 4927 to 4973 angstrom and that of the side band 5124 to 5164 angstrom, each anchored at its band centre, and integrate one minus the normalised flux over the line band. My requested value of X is 2.2 angstrom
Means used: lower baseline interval 14.2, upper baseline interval 10.5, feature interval 10.6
